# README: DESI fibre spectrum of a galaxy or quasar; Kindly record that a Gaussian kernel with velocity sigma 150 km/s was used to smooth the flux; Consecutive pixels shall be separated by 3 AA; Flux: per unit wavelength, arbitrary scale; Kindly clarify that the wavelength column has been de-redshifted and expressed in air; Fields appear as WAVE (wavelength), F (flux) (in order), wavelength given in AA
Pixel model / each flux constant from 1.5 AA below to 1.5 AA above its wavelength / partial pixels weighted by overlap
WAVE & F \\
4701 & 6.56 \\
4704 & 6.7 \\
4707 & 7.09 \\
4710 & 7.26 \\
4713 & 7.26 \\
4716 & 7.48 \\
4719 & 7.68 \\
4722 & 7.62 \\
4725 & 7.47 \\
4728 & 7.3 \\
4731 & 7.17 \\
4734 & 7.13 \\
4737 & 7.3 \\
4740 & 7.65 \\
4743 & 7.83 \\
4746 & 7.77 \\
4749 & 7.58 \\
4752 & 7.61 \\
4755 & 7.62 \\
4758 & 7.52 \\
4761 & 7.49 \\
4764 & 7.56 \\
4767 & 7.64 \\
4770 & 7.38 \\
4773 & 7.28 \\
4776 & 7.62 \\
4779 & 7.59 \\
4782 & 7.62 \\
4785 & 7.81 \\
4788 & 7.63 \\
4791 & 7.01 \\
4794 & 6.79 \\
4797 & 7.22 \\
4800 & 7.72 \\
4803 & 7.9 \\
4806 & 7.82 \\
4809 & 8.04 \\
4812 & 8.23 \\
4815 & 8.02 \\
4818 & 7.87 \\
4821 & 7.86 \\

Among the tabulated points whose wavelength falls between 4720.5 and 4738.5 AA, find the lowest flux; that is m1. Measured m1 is 7.13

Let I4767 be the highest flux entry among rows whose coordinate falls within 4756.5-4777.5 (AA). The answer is 7.64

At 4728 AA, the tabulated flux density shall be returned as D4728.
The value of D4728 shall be 7.3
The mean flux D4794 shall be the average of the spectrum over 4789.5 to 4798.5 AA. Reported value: 7.01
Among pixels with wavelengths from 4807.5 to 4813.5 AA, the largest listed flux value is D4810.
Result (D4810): 8.23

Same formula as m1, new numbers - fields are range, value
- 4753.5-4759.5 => 7.52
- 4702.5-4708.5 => 6.7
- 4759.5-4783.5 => 7.28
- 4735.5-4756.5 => 7.3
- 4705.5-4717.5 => 7.09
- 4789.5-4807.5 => 6.79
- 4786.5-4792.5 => 7.01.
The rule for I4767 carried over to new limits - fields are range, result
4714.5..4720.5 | 7.68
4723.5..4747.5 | 7.83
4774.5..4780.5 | 7.62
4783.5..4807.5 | 7.9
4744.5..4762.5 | 7.77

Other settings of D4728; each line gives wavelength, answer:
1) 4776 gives 7.62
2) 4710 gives 7.26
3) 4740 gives 7.65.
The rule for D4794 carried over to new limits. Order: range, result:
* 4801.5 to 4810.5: 7.92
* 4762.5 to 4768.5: 7.6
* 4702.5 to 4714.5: 7.08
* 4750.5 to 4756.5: 7.61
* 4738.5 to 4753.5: 7.69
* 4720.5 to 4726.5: 7.54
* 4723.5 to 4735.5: 7.27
